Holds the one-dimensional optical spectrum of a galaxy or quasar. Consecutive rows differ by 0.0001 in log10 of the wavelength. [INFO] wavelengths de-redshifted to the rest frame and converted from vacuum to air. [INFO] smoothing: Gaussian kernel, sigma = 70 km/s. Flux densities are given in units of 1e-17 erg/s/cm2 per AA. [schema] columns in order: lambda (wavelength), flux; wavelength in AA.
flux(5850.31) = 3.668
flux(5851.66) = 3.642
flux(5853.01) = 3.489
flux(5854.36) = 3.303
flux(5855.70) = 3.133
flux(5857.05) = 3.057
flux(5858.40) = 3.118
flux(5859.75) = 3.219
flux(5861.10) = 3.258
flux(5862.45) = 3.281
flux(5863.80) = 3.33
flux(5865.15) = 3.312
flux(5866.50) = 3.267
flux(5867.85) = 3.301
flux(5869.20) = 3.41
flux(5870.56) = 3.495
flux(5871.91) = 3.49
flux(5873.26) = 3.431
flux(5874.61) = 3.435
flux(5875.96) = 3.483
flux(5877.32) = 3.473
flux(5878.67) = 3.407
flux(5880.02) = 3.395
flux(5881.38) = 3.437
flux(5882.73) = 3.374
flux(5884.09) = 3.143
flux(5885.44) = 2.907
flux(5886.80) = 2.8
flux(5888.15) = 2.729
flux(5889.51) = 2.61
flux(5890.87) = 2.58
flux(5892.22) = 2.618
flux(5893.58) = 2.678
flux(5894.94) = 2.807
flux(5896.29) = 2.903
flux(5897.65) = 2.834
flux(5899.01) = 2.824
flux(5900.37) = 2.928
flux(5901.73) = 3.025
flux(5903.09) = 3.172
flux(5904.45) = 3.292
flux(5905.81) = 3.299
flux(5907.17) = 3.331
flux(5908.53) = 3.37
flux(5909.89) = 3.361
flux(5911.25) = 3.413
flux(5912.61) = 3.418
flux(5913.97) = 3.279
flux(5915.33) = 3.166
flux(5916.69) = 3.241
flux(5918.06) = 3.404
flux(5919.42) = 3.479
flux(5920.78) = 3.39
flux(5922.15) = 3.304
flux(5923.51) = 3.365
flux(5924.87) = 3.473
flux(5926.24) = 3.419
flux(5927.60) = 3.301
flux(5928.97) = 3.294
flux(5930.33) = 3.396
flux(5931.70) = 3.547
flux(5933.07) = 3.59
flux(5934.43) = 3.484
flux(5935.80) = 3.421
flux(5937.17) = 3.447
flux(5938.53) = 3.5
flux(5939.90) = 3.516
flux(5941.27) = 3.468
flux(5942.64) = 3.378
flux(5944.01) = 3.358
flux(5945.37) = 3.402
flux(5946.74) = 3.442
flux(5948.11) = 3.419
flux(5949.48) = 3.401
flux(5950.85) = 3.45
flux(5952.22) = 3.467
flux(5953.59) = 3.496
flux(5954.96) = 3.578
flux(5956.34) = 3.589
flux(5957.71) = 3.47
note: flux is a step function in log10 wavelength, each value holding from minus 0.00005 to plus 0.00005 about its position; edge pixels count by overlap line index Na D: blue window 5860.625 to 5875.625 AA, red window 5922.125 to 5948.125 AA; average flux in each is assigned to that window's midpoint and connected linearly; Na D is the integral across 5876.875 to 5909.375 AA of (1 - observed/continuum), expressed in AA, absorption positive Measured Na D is 3.40 AA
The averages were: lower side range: 3.37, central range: 3.04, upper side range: 3.43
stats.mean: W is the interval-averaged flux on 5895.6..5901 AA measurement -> 2.87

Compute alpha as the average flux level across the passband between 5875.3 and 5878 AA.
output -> 3.47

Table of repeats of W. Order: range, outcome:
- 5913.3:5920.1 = 3.31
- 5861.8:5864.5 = 3.31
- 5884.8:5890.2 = 2.76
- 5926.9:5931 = 3.33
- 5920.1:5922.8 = 3.34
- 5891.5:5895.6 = 2.7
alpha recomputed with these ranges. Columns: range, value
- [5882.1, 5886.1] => 3.14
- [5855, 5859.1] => 3.11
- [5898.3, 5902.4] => 2.92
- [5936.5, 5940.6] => 3.49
